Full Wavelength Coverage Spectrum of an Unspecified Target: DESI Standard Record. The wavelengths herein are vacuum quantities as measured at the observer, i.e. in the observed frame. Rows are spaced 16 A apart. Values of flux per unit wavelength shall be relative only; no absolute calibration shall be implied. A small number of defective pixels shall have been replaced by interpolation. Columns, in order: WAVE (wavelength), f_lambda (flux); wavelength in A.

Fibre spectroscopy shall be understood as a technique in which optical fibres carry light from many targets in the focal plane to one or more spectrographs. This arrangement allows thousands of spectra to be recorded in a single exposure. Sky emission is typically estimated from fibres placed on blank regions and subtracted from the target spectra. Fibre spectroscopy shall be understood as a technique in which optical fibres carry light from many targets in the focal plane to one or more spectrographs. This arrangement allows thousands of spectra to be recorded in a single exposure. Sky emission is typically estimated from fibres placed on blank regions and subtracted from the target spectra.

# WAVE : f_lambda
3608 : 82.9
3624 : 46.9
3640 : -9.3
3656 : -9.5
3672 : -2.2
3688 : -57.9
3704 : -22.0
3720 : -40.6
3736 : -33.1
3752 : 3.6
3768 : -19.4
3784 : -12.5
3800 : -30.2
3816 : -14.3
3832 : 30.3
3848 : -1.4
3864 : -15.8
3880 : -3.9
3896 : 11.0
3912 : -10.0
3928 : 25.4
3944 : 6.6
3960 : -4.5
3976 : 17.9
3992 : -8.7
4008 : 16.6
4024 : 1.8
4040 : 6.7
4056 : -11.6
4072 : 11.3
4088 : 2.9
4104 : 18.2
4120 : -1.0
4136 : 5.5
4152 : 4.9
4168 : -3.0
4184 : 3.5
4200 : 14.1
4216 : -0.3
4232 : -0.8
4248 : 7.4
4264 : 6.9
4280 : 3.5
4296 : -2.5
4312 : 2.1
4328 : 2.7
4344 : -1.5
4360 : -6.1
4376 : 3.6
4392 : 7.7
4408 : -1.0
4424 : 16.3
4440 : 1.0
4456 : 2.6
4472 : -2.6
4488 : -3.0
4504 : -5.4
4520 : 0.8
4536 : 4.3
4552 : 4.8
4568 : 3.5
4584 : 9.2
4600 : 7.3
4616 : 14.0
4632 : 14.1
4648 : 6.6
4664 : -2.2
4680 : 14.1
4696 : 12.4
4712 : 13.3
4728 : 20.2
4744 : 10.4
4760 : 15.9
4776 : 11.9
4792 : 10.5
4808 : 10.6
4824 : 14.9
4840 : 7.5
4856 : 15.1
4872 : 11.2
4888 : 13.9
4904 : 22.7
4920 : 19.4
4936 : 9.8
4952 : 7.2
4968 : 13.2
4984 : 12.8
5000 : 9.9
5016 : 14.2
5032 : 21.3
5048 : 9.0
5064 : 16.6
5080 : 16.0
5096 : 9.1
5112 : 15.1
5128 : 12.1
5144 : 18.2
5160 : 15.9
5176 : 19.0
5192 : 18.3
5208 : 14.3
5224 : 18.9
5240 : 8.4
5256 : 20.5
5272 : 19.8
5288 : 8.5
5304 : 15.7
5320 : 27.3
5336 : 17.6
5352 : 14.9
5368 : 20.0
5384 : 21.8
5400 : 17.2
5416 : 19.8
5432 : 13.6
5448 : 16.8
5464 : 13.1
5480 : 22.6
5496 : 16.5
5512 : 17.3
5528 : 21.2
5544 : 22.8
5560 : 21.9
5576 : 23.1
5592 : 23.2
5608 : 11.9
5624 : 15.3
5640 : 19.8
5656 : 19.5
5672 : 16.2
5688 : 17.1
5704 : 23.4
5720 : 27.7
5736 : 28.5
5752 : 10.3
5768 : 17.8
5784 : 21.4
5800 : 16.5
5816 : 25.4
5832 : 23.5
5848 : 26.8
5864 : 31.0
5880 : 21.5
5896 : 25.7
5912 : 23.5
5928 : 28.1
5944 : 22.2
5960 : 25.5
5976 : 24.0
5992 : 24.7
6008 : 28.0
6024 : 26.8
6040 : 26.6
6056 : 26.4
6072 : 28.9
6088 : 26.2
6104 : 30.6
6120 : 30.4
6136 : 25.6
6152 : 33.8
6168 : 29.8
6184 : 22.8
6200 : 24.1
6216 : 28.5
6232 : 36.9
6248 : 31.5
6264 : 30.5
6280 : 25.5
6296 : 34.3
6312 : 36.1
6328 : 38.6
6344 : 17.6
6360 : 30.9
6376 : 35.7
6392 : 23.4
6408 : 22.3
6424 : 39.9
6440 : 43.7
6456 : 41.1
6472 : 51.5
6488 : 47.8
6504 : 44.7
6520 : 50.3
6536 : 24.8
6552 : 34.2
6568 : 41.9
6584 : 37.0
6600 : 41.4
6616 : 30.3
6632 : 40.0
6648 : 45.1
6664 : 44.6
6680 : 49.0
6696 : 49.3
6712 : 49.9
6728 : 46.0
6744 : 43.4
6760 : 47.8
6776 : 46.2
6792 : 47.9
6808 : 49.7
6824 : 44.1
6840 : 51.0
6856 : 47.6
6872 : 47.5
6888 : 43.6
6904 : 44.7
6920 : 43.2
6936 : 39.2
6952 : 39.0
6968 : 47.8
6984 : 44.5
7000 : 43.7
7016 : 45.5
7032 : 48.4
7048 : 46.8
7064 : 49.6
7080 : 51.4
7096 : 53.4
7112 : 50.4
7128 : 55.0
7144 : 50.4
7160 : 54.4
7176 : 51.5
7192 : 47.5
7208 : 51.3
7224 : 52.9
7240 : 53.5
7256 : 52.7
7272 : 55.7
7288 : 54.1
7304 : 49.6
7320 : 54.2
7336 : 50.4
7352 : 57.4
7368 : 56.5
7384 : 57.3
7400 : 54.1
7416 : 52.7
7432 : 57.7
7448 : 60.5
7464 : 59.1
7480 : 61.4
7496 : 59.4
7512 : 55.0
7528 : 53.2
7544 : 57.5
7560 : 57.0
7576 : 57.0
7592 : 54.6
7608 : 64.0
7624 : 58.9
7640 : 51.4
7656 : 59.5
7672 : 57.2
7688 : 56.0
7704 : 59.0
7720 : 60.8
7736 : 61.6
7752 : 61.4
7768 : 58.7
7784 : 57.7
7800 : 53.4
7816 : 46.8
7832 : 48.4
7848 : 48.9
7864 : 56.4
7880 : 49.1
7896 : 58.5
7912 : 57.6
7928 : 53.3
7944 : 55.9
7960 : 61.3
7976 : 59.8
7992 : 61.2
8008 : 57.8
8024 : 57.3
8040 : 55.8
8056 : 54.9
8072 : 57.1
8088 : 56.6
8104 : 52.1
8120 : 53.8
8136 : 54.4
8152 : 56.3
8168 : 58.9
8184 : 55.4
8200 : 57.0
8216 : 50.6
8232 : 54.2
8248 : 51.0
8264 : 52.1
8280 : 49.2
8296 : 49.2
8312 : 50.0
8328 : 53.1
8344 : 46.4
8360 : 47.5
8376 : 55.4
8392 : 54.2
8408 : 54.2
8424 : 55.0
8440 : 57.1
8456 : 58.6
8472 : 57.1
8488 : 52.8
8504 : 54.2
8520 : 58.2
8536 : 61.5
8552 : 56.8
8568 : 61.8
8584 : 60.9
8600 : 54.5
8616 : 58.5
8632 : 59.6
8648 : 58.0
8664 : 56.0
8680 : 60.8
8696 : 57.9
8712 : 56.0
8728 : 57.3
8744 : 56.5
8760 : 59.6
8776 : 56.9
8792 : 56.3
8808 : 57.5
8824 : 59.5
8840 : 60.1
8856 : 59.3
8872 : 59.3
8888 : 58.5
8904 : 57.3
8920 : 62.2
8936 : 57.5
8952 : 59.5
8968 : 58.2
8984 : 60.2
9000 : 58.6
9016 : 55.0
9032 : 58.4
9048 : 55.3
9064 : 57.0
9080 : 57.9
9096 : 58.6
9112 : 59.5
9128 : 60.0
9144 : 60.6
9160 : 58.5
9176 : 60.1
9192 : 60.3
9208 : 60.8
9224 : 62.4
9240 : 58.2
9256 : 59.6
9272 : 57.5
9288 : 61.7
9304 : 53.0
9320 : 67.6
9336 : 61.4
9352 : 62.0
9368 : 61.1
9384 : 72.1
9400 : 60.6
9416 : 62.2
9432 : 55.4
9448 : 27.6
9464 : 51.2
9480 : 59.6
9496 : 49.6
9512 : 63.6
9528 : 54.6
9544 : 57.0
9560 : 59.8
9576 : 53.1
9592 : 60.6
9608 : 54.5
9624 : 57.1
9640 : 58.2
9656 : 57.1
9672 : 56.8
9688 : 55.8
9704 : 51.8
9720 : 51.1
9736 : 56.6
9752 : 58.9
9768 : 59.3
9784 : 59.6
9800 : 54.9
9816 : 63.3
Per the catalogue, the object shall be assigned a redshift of 0.612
